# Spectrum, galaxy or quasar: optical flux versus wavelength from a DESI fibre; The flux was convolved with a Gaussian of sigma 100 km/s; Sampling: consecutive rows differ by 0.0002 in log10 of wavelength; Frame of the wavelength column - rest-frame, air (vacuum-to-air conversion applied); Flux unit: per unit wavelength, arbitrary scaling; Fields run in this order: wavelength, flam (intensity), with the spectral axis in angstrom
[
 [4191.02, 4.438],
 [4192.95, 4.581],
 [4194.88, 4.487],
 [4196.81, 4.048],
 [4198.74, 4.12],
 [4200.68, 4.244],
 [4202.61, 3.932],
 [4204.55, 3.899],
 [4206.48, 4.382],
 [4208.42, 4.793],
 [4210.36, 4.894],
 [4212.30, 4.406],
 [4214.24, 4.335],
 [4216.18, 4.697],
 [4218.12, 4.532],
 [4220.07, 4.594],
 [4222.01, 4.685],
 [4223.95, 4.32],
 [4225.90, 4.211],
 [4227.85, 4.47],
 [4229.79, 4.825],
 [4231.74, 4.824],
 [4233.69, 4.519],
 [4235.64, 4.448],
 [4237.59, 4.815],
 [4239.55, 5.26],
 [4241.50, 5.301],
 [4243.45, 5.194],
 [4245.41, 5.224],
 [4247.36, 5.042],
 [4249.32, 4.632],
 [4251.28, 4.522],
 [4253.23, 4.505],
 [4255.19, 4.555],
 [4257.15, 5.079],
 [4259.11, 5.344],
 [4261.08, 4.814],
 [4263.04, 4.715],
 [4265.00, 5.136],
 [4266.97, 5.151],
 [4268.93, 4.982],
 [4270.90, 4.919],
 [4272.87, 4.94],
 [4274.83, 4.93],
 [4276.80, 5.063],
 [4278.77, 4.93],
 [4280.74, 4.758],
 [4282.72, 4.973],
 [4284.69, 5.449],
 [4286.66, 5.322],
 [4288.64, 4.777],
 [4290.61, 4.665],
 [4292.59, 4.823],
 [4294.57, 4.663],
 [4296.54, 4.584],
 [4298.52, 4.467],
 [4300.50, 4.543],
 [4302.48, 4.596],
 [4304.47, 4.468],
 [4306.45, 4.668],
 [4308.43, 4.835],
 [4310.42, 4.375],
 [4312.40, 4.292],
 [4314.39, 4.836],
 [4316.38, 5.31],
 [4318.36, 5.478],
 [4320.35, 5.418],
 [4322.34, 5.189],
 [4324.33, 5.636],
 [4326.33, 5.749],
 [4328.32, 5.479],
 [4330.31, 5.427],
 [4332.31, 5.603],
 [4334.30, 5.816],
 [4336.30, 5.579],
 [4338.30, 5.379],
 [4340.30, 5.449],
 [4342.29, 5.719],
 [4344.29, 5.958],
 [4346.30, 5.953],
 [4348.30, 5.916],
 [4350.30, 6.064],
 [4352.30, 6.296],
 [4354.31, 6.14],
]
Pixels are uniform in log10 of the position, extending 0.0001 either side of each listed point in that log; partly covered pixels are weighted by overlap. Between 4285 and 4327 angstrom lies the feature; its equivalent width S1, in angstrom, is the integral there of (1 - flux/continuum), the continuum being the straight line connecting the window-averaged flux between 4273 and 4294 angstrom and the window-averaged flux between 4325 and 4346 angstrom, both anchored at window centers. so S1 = 2.9 angstrom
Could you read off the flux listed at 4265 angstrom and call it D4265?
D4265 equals 5.136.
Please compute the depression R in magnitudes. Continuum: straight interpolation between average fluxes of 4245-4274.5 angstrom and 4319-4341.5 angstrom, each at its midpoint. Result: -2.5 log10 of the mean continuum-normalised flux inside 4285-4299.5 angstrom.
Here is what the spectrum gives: 0.09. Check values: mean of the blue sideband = 4.9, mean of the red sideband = 5.52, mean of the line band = 4.79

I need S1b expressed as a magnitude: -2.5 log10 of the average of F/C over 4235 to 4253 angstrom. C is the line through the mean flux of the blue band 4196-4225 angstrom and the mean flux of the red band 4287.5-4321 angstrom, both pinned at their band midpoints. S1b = -0.09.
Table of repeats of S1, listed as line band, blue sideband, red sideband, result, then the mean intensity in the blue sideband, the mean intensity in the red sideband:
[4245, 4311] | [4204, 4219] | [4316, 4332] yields 3.06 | 4.51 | 5.47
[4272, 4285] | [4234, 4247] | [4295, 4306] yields -0.74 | 5.01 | 4.55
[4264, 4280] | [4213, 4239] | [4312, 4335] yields -0.17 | 4.57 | 5.37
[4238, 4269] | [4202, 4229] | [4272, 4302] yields -1.98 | 4.45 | 4.86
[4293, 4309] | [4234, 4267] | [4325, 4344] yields 2.15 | 4.91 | 5.59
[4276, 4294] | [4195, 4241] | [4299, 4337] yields -0.21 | 4.5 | 5.11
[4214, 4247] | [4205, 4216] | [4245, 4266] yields -0.35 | 4.54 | 4.86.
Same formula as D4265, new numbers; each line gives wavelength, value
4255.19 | 4.555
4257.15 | 5.079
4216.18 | 4.697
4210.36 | 4.894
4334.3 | 5.816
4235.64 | 4.448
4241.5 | 5.301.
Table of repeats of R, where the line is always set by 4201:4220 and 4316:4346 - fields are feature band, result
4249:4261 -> 0.015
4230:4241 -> -0.030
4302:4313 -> 0.175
